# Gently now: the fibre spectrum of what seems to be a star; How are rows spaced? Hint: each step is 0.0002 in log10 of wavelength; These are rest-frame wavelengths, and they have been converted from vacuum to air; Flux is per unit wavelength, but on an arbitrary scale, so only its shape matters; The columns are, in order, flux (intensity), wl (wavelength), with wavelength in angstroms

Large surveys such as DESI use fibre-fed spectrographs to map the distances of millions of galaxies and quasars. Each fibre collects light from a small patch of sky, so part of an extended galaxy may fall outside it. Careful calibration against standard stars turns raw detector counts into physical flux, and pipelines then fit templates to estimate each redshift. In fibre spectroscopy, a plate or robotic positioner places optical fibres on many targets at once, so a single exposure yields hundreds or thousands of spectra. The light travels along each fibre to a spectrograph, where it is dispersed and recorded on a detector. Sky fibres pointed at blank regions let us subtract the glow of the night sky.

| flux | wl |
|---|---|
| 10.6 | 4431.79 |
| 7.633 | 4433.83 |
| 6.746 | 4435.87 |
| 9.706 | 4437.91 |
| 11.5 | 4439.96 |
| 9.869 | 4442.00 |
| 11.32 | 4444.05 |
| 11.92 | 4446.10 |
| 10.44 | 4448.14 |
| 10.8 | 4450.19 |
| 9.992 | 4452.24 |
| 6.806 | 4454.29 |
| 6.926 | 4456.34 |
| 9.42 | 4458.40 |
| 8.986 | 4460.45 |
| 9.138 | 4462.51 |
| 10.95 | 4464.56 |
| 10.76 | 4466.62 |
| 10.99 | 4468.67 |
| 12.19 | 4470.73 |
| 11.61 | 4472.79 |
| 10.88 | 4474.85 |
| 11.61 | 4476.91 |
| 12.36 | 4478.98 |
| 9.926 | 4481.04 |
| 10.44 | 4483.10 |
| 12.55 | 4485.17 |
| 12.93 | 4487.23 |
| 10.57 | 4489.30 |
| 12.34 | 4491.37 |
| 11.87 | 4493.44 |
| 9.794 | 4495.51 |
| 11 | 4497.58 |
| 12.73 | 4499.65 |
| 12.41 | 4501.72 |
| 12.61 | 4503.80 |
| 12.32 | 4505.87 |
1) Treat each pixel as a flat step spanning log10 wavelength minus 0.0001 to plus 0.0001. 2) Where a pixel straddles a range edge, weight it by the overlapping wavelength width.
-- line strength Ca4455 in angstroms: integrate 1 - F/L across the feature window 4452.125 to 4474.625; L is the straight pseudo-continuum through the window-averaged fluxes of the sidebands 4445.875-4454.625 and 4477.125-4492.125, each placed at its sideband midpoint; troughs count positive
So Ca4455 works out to 1.8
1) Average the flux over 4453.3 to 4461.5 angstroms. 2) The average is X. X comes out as 8.04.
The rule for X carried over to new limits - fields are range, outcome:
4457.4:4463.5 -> 9.18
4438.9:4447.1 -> 11.1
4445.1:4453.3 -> 10.8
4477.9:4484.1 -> 10.9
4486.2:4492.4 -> 11.9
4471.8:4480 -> 11.6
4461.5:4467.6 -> 10.3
